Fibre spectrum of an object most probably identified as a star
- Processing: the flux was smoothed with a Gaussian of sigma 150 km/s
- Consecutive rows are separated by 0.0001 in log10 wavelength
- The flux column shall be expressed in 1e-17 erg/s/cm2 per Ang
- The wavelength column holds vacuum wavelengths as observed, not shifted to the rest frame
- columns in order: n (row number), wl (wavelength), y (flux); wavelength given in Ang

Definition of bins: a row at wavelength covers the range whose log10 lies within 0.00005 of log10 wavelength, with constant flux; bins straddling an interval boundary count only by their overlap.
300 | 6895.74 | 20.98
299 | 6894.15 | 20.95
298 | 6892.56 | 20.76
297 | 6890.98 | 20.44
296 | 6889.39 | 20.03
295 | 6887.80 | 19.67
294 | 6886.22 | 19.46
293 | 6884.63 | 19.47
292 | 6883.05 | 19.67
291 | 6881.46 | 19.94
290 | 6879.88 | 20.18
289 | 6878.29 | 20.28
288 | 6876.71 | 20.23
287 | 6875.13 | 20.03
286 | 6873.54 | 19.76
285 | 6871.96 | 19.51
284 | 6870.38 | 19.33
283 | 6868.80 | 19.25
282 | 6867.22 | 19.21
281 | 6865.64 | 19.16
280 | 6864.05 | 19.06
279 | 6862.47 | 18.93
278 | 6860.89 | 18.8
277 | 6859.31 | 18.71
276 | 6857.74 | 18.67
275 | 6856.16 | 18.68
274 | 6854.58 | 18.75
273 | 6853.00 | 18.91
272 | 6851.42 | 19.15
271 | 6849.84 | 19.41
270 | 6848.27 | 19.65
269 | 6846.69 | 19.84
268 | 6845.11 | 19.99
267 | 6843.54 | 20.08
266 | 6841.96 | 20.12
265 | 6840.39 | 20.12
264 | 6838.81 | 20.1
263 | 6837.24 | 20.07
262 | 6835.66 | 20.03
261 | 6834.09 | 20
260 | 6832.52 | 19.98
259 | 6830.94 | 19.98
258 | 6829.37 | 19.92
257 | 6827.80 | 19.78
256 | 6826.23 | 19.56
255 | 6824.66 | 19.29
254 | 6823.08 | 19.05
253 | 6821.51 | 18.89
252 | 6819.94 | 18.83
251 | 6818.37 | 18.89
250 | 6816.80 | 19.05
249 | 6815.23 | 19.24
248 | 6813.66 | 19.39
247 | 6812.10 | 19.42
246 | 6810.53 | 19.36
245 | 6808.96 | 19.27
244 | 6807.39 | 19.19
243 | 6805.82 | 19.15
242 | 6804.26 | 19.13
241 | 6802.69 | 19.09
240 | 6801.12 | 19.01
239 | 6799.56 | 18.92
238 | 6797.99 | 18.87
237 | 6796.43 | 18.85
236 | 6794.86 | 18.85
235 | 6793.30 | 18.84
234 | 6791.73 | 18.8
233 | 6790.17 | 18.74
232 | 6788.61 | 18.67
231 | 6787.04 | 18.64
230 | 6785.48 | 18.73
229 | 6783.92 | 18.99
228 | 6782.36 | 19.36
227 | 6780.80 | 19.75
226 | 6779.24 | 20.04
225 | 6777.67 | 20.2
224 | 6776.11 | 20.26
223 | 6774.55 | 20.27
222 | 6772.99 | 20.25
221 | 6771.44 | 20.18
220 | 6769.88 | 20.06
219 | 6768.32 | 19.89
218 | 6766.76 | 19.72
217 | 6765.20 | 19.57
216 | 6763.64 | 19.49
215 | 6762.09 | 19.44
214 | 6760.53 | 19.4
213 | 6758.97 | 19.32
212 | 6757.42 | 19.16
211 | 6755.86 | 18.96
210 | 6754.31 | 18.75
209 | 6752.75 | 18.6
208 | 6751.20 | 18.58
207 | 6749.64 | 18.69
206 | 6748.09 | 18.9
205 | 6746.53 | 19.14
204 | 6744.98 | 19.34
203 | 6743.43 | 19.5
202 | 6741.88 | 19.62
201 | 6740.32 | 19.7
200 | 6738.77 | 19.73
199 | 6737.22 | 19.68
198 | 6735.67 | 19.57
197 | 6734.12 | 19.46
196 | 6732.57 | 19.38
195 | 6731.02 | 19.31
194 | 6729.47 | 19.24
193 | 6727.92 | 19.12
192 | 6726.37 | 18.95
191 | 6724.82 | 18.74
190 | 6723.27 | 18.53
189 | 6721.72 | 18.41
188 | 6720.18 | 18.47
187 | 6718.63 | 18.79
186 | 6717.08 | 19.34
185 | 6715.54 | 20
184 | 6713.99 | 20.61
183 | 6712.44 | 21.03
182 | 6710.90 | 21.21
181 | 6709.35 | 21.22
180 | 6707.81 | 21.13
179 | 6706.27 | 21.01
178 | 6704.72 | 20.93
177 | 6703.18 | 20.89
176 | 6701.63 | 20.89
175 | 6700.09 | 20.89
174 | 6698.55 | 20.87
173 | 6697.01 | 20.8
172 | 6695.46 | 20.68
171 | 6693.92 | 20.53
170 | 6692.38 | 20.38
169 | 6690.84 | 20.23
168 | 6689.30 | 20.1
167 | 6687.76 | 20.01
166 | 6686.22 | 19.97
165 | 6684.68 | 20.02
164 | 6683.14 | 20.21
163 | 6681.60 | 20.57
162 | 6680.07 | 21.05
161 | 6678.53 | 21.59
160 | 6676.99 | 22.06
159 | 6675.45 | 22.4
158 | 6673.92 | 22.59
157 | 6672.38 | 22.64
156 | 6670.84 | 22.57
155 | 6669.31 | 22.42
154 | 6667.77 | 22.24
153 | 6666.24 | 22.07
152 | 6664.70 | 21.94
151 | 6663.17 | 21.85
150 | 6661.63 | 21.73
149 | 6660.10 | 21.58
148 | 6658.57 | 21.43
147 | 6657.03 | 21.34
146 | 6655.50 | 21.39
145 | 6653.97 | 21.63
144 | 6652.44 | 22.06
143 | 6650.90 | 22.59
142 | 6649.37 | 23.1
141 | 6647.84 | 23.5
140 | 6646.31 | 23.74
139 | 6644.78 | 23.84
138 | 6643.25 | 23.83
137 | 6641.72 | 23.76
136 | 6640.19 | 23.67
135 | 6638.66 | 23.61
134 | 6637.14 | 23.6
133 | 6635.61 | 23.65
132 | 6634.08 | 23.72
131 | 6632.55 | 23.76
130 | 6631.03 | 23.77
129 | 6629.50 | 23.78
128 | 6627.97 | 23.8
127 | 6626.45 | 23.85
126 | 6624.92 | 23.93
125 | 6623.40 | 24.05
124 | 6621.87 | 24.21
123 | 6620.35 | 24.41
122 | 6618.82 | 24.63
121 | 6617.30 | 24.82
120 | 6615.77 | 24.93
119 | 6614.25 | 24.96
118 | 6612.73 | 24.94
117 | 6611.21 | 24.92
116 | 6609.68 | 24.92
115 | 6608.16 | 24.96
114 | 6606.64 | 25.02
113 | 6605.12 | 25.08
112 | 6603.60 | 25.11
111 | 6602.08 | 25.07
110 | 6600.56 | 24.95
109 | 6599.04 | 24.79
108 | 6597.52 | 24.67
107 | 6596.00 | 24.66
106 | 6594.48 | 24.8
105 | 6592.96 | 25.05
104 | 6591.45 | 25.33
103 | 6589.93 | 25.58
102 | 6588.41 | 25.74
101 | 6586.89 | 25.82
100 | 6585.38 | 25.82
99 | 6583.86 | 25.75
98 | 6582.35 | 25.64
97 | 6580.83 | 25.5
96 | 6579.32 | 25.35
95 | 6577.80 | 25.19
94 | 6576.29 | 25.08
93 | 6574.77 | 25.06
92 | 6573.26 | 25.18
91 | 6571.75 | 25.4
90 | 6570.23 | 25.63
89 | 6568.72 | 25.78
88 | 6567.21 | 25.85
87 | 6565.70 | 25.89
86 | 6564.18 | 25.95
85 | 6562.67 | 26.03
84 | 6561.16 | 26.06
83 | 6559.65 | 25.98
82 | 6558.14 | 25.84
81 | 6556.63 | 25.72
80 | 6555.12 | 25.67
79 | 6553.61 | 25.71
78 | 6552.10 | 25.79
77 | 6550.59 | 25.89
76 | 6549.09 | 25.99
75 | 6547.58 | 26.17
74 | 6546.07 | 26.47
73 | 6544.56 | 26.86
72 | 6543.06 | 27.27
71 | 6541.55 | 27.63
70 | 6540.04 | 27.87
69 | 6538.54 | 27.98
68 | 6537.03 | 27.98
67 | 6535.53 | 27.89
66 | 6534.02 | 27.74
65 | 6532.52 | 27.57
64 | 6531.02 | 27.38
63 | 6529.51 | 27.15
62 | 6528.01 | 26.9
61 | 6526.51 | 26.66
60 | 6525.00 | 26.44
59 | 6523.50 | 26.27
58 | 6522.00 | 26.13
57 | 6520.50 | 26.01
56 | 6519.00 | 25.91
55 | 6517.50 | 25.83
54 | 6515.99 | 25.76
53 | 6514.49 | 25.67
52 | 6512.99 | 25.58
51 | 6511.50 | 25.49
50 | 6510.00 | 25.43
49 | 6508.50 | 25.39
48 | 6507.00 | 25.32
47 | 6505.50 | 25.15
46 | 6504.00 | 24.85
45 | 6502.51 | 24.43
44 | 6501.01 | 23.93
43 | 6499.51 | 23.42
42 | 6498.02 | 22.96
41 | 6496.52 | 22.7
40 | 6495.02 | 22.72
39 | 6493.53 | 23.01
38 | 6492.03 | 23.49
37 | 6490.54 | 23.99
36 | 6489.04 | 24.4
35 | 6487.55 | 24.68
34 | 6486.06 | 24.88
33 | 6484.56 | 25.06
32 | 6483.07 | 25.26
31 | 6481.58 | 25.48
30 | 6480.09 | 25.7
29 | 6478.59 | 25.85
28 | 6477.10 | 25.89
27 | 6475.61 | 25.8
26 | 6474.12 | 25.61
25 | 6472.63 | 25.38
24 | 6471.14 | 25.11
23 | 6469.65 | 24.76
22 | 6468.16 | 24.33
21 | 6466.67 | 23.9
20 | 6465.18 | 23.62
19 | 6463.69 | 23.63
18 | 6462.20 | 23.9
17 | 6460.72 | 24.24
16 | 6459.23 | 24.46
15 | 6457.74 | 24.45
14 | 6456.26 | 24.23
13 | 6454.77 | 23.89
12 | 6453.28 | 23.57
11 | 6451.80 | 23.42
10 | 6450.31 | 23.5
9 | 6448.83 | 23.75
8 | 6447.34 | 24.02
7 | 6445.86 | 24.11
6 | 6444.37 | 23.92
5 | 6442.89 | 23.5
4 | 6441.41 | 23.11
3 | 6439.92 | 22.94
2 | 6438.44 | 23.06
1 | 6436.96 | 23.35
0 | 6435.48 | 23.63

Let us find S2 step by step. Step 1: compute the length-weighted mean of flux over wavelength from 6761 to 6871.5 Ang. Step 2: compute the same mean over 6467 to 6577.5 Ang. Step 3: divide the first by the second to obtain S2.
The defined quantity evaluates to 0.8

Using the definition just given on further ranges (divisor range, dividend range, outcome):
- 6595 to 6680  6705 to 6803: 0.83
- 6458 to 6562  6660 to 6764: 0.79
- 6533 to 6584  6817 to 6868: 0.74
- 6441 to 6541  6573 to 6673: 0.96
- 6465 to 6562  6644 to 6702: 0.84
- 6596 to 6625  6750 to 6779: 0.79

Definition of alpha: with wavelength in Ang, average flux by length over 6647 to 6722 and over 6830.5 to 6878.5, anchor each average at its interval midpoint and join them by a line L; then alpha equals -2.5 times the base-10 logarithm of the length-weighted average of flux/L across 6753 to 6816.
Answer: 0.05 mag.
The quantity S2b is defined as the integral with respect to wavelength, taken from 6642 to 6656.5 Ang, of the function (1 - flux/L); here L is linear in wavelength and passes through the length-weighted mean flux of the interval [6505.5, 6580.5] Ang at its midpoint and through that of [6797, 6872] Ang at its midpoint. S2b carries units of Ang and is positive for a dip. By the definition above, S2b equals 0.5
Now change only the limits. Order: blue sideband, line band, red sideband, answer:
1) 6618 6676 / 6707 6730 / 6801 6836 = 2.0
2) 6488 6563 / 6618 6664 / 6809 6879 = 0.6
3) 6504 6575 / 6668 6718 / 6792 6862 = 3.5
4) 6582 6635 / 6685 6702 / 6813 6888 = 1.8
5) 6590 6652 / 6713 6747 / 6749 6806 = 2.4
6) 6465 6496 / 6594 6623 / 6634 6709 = -2.6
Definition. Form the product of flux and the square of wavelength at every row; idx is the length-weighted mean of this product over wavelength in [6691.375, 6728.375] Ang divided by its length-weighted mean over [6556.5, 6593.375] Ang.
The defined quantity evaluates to 0.82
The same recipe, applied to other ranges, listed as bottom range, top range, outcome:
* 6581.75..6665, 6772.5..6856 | 0.86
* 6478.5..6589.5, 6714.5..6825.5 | 0.80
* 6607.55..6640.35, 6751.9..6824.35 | 0.84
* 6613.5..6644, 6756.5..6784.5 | 0.86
